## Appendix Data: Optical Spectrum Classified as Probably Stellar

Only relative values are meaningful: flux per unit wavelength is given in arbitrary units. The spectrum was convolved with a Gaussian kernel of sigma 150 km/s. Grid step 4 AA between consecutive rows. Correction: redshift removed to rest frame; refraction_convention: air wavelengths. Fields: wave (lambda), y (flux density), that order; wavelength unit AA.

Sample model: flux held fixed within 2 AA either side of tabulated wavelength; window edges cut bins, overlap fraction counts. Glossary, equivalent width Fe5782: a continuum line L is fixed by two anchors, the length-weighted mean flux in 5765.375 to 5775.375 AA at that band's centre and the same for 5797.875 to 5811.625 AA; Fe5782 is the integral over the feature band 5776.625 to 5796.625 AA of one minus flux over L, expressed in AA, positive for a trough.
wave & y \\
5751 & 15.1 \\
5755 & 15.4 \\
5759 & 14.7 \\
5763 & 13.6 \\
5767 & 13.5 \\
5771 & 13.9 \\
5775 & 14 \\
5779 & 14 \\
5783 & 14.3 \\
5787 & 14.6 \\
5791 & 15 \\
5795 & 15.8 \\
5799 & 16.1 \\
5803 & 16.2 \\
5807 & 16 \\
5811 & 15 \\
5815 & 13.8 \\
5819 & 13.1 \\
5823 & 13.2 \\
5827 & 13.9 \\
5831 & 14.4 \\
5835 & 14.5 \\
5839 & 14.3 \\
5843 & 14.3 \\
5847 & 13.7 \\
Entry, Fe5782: 0.1 AA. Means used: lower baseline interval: 13.8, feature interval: 14.7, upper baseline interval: 15.9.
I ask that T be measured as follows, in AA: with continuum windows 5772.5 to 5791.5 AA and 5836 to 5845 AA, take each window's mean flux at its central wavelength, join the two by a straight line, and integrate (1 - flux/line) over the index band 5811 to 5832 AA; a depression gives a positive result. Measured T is 0.8 AA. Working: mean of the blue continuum 14.3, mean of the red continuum 14.3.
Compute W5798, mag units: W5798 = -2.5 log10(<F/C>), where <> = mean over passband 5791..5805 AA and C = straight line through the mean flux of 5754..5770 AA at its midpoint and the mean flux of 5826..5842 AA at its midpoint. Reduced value -0.12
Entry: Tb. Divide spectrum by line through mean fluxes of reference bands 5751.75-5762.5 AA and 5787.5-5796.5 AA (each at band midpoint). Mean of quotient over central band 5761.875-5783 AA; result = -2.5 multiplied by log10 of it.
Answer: 0.088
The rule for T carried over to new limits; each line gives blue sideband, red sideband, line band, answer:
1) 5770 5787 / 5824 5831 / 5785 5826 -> -2.4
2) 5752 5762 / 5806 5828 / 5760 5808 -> -0.6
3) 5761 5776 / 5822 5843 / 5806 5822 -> -0.3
